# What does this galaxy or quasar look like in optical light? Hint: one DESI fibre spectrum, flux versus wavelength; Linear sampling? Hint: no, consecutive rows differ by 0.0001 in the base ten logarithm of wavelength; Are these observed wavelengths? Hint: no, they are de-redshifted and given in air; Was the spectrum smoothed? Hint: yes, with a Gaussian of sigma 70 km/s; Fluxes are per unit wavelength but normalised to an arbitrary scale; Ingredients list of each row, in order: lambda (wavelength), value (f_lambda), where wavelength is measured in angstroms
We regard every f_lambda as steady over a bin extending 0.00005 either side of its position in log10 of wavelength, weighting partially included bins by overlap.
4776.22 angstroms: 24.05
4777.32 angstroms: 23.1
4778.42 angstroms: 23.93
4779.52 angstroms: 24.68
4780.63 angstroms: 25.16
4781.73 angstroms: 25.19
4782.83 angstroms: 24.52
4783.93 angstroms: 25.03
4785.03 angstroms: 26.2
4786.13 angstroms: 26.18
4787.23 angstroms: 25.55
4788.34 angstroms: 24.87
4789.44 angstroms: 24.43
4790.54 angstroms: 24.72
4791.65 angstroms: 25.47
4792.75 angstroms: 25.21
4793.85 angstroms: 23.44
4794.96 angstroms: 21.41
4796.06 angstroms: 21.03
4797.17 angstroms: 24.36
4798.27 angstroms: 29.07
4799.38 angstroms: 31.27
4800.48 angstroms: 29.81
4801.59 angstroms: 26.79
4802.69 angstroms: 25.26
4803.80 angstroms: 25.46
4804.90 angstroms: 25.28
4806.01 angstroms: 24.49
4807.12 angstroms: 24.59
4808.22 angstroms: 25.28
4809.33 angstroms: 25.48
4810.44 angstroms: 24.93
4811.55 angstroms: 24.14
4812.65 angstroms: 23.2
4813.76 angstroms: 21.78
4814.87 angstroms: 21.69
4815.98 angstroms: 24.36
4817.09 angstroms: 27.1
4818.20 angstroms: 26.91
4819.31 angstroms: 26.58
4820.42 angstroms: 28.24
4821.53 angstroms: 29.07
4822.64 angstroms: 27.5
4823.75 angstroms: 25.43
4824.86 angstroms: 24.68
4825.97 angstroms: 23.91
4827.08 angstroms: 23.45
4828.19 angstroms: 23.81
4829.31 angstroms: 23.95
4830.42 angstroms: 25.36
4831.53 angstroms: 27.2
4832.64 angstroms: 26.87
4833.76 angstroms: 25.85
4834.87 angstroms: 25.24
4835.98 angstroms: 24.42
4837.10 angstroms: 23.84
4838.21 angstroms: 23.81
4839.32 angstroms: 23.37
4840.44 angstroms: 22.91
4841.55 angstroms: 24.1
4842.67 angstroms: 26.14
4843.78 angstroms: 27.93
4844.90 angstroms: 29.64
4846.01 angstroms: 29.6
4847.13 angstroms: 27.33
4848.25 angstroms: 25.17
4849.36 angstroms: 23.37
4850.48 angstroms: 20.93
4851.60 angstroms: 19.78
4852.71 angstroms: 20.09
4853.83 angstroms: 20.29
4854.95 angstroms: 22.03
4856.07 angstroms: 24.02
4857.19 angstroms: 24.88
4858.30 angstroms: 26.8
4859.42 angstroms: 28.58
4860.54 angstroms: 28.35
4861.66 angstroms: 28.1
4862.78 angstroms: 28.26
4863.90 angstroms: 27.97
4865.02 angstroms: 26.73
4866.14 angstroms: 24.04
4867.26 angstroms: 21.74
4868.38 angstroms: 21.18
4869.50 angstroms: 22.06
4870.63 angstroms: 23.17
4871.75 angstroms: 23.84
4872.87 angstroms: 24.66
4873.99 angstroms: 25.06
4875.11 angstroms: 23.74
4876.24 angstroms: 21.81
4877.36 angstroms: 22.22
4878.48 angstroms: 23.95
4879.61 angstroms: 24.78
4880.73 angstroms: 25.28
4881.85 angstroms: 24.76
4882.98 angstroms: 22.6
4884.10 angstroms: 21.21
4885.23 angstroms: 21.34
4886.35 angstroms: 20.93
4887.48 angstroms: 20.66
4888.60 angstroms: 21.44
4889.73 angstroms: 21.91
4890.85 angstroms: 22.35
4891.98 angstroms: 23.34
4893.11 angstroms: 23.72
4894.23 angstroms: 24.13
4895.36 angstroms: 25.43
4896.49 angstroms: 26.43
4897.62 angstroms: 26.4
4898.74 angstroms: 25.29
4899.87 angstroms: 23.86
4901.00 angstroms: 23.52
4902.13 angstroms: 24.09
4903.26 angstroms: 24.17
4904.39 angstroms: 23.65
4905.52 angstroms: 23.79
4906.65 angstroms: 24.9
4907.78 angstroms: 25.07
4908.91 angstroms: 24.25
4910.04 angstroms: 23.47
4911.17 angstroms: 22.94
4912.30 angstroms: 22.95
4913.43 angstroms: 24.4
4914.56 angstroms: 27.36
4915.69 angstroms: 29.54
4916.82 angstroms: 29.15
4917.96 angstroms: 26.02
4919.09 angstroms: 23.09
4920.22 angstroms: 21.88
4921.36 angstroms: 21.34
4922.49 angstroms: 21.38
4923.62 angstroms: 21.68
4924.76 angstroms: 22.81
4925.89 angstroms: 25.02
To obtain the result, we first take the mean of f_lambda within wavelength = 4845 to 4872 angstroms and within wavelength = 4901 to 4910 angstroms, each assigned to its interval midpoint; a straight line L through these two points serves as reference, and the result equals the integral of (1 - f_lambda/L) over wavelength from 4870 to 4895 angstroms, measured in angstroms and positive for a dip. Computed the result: 1.36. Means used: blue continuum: 24.6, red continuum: 24.2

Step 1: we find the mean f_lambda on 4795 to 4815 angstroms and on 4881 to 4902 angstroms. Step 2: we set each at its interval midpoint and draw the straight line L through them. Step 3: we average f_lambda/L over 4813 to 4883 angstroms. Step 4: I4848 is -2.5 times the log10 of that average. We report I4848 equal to -0.02 mag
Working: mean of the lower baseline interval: 25.2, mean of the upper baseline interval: 23.3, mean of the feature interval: 24.8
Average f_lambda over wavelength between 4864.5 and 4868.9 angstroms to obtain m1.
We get 23.4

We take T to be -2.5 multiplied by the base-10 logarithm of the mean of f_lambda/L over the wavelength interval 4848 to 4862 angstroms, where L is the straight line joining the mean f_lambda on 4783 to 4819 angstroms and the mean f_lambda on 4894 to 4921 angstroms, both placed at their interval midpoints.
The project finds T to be 0.045 mag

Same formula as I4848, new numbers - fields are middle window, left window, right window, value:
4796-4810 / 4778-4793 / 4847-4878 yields -0.06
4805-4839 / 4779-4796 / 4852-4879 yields -0.03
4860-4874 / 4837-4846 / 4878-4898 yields -0.03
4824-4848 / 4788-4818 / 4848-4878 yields -0.04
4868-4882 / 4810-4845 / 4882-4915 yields 0.03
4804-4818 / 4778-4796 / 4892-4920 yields 0.01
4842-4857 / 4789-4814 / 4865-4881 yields -0.01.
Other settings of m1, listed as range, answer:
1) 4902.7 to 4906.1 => 23.9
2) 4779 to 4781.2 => 24.8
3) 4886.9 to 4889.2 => 21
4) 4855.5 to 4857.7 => 24.4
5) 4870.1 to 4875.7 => 24.1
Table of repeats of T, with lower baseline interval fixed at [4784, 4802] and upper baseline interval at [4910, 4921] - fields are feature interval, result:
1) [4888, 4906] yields 0.05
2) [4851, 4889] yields 0.07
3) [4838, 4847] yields -0.03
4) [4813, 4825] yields -0.01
